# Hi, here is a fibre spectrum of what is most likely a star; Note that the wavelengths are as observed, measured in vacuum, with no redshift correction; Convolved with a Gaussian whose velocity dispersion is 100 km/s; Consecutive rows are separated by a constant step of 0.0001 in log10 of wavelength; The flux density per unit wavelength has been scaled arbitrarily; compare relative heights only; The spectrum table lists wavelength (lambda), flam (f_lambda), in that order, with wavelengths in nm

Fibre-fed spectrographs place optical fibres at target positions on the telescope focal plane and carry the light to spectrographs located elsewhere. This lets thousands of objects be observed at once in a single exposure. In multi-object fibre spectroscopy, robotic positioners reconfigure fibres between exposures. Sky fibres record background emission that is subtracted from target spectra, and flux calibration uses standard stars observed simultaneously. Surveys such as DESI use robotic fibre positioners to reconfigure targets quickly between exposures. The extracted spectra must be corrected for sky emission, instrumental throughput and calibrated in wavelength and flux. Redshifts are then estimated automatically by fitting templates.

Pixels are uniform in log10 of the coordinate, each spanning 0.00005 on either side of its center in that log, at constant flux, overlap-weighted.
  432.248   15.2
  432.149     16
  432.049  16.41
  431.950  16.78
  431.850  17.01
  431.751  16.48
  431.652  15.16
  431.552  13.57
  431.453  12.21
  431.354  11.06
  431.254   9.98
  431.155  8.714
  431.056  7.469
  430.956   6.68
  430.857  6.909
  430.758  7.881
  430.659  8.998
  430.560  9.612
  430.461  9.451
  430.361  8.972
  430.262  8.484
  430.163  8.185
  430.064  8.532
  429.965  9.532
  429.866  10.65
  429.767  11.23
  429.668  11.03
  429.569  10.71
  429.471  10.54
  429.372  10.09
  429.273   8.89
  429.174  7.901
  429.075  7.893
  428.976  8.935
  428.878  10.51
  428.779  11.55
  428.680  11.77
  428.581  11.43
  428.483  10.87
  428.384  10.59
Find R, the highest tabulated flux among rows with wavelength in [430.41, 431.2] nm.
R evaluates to 9.612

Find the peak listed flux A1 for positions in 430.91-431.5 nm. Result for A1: 12.21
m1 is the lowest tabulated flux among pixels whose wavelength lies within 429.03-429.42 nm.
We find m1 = 7.893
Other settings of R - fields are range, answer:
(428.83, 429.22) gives 10.51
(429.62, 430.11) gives 11.23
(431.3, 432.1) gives 17.01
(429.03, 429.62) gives 10.71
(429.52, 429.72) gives 11.03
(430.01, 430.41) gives 8.972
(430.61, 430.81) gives 8.998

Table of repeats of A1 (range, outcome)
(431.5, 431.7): 15.16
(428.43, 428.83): 11.77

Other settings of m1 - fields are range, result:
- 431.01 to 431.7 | 7.469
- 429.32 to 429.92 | 10.09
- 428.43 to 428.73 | 10.87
